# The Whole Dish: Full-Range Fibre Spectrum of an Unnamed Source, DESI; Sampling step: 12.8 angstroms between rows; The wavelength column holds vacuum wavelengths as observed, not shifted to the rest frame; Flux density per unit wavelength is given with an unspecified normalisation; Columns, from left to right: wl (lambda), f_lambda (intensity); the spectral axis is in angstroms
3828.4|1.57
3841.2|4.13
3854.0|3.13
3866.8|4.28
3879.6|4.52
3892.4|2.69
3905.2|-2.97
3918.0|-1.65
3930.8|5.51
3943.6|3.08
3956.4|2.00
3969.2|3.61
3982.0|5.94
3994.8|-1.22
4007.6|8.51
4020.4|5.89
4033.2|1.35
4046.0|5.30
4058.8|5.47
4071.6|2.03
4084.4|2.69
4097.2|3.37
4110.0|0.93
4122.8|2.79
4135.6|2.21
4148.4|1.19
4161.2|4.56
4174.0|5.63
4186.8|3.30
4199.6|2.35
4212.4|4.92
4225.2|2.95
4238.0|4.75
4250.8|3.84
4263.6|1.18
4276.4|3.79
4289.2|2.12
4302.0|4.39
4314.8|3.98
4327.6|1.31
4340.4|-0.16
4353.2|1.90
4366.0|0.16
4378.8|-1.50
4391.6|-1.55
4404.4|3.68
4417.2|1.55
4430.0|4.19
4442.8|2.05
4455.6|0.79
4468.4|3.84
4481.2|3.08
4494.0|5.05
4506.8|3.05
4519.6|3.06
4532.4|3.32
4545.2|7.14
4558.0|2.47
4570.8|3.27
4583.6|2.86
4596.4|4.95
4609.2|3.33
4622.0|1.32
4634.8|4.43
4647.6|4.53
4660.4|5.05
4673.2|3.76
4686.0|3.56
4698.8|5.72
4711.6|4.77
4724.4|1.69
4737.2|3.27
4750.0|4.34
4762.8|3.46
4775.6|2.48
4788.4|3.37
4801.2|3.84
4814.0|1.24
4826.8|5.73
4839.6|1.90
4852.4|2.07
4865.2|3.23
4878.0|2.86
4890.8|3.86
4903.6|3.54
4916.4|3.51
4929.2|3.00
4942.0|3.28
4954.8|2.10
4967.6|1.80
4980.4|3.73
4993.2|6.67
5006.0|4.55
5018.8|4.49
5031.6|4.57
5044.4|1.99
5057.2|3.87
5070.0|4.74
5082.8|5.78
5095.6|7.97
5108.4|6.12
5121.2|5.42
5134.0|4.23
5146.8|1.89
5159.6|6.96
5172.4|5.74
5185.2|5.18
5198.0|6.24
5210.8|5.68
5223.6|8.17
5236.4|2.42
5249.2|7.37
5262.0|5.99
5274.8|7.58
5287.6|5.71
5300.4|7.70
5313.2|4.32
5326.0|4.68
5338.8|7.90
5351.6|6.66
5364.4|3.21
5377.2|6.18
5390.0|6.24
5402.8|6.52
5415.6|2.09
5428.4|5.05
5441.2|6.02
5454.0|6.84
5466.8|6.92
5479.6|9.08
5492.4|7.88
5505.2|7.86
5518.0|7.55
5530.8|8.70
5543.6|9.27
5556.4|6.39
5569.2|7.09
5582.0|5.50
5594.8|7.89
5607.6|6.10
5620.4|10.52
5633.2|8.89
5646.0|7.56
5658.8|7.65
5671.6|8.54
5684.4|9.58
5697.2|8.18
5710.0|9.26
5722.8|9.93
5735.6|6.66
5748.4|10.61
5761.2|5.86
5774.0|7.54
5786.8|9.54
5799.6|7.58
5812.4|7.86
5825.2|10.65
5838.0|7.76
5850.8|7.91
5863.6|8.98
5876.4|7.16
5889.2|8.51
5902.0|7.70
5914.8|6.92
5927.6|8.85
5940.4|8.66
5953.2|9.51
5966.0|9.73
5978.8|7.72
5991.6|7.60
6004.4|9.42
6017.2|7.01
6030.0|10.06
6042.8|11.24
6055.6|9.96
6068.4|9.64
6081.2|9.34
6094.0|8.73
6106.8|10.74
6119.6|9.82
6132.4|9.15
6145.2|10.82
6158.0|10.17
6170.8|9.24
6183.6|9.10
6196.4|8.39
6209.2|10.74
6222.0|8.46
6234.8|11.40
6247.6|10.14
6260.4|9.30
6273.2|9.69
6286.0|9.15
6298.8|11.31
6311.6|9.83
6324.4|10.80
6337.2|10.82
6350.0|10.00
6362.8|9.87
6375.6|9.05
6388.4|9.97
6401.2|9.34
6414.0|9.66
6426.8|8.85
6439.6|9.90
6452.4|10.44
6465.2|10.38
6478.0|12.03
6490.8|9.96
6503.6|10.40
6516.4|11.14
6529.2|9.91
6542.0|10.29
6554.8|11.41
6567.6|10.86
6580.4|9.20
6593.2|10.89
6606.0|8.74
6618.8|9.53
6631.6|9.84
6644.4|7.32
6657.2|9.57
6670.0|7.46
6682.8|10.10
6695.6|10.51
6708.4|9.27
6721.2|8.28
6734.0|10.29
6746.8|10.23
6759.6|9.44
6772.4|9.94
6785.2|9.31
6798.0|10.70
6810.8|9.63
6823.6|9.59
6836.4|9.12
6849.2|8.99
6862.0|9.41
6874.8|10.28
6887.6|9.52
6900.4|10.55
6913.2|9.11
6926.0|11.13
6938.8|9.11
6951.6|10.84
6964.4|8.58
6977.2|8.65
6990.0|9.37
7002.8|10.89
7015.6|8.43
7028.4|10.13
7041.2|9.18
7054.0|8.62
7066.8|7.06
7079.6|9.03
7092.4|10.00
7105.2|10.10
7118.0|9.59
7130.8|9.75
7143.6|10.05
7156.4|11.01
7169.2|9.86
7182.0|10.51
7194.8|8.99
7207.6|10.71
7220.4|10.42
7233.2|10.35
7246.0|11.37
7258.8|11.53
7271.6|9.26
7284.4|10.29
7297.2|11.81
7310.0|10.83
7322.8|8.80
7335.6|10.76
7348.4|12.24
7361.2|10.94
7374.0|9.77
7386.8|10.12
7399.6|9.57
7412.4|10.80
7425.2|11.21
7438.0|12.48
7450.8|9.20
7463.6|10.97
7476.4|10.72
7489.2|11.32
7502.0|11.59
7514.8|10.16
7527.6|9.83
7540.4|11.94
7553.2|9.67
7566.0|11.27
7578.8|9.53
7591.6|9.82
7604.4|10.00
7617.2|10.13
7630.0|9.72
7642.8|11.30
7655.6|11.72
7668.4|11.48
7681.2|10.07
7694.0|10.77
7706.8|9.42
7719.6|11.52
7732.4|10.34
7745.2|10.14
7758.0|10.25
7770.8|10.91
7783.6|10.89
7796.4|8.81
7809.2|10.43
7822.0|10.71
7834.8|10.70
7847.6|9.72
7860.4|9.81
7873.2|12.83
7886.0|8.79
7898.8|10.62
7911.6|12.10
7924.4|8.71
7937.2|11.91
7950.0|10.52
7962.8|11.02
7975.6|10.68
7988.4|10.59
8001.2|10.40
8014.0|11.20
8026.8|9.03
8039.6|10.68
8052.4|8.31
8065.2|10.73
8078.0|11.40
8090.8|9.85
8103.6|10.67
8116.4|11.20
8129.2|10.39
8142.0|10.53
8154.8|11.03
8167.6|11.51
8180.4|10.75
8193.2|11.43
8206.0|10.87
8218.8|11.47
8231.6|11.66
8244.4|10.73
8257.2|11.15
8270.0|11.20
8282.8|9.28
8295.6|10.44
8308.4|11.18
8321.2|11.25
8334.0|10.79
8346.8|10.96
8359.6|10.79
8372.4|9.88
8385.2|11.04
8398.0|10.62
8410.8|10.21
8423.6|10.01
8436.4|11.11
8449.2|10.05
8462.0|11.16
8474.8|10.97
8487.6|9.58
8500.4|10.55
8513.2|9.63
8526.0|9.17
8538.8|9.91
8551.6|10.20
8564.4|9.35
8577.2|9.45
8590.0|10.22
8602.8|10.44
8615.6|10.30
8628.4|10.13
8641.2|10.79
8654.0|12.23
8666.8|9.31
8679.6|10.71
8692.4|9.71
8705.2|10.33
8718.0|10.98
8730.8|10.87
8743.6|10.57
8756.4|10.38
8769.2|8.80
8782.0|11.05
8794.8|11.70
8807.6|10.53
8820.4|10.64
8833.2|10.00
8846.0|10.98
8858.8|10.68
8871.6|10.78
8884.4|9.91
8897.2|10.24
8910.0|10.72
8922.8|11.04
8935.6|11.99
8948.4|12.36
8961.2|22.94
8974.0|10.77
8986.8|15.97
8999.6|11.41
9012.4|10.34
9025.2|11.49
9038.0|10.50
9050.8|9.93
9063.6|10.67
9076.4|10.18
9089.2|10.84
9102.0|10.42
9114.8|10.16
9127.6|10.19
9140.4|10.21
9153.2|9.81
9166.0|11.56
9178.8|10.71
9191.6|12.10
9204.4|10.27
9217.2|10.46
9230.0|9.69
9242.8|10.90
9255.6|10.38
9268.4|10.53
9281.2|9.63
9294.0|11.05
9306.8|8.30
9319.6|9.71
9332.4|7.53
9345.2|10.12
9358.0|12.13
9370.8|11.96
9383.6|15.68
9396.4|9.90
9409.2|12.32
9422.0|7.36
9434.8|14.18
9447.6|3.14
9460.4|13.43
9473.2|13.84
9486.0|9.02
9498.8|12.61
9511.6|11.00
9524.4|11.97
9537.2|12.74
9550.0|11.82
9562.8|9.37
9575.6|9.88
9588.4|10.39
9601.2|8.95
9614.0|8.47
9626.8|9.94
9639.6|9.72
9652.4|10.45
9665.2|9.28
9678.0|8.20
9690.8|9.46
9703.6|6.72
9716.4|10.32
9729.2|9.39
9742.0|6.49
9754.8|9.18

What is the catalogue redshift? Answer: 0.37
